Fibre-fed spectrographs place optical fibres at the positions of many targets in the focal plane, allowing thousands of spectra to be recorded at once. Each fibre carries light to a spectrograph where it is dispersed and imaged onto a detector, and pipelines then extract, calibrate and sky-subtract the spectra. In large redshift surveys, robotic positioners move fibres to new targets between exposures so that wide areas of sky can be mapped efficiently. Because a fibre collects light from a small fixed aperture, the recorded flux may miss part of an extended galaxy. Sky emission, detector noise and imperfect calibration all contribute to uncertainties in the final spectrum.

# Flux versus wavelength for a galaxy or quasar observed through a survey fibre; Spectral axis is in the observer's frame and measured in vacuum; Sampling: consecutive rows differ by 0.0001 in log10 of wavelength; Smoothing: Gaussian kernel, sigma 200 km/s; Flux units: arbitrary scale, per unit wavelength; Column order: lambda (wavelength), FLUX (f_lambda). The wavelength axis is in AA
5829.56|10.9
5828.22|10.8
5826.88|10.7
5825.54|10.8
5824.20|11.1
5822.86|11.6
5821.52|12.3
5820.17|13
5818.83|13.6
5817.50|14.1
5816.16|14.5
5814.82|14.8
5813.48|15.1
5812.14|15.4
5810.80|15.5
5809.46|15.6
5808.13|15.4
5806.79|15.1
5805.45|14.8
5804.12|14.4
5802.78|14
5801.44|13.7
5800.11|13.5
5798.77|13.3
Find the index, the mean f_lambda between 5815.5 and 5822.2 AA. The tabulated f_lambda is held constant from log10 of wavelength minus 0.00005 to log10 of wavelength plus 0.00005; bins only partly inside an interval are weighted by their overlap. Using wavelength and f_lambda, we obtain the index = 13.5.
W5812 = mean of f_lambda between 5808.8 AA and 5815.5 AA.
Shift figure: 15.3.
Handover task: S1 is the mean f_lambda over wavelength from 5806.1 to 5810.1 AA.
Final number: 15.4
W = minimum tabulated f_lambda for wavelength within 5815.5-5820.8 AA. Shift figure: 13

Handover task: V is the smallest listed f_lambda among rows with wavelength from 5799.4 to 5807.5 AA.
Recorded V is 13.5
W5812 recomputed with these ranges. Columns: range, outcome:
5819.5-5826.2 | 11.7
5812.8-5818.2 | 14.6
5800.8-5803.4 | 13.8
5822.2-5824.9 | 11.4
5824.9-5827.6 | 10.8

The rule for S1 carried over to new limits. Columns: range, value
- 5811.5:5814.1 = 15.2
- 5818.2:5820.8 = 13.3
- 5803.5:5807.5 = 14.8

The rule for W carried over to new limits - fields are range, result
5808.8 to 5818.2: 14.1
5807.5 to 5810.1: 15.4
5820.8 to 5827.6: 10.7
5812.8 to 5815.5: 14.8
